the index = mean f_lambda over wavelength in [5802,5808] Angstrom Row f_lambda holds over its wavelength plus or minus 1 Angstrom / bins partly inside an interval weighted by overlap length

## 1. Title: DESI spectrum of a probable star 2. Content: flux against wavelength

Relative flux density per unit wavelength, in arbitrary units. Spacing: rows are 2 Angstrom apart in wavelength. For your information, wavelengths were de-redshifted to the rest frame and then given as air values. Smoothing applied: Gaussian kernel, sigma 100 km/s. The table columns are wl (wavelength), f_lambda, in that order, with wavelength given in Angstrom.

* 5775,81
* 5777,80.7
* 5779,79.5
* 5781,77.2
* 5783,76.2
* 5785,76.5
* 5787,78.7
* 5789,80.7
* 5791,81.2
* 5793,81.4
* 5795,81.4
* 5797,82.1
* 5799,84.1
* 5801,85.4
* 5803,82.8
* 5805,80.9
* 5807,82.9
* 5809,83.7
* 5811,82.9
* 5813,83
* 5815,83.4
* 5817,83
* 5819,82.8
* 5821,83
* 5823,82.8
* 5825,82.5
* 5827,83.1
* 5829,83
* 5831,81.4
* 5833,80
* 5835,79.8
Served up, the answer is 82.2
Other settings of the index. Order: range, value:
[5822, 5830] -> 82.8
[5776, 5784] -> 78.4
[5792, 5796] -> 81.4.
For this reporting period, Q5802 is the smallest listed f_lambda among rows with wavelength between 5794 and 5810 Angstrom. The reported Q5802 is 80.9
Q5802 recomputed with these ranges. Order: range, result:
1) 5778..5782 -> 77.2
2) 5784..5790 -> 76.5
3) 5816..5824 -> 82.8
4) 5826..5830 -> 83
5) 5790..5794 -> 81.2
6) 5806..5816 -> 82.9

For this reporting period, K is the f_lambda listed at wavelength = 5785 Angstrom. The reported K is 76.5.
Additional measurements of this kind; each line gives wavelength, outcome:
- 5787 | 78.7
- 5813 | 83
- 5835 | 79.8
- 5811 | 82.9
